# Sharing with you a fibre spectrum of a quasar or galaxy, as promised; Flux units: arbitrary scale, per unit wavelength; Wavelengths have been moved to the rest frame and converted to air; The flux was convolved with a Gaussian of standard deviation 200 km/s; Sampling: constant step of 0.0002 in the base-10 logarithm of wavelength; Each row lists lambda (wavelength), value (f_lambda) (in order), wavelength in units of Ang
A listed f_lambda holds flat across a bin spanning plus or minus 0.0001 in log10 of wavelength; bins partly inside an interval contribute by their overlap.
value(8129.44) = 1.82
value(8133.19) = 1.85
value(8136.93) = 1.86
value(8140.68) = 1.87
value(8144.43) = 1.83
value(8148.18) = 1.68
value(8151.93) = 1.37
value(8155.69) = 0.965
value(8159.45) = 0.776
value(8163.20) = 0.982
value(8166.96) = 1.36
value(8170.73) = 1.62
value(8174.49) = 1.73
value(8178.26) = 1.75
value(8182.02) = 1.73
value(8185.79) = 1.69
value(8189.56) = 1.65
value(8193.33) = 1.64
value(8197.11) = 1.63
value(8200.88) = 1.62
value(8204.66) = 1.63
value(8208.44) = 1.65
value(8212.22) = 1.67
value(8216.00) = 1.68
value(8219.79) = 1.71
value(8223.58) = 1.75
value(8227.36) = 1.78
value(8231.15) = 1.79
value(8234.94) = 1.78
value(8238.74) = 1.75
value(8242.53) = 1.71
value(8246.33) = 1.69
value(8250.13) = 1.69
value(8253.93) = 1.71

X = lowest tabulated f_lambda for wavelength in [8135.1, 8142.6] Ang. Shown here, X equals 1.86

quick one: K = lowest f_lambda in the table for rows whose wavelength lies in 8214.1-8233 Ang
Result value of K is 1.68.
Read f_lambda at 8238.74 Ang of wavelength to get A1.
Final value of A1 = 1.75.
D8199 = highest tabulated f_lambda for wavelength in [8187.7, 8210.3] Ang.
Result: 1.65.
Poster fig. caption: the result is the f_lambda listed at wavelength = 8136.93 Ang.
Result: 1.86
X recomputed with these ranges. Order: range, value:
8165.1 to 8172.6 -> 1.36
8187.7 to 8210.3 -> 1.62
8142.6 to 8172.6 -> 0.776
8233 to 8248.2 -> 1.69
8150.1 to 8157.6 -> 0.965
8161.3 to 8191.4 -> 0.982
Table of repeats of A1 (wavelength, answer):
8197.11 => 1.63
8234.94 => 1.78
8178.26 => 1.75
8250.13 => 1.69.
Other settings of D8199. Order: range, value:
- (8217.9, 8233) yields 1.79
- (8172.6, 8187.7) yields 1.75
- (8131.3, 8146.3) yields 1.87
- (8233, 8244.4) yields 1.78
